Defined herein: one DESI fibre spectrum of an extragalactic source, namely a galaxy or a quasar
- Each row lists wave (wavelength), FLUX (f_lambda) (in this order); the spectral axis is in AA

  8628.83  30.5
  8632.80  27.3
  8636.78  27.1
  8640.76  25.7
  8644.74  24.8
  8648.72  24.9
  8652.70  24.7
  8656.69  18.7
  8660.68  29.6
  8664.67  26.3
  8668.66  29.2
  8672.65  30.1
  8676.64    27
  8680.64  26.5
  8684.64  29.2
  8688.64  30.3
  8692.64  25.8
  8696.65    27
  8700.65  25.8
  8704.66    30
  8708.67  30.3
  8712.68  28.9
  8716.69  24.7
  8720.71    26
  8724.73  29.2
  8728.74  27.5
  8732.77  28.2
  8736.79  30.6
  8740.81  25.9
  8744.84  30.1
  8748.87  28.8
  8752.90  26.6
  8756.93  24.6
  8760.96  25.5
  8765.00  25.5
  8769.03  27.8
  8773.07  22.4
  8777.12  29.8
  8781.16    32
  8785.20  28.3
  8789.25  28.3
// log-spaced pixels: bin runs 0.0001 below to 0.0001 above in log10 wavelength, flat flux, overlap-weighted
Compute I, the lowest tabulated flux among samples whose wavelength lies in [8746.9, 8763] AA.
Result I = 24.6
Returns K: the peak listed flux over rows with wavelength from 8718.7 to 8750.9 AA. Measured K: 30.6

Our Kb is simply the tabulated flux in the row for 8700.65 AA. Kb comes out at 25.8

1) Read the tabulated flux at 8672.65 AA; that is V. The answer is 30.1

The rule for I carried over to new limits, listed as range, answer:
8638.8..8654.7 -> 24.7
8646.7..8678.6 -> 18.7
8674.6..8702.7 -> 25.8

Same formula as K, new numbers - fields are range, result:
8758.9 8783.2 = 32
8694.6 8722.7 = 30.3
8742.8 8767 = 30.1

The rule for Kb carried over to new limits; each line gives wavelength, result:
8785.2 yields 28.3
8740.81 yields 25.9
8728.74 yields 27.5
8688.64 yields 30.3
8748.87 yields 28.8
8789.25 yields 28.3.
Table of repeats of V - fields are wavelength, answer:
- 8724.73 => 29.2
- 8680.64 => 26.5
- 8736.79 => 30.6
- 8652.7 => 24.7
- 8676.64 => 27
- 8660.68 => 29.6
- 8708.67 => 30.3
